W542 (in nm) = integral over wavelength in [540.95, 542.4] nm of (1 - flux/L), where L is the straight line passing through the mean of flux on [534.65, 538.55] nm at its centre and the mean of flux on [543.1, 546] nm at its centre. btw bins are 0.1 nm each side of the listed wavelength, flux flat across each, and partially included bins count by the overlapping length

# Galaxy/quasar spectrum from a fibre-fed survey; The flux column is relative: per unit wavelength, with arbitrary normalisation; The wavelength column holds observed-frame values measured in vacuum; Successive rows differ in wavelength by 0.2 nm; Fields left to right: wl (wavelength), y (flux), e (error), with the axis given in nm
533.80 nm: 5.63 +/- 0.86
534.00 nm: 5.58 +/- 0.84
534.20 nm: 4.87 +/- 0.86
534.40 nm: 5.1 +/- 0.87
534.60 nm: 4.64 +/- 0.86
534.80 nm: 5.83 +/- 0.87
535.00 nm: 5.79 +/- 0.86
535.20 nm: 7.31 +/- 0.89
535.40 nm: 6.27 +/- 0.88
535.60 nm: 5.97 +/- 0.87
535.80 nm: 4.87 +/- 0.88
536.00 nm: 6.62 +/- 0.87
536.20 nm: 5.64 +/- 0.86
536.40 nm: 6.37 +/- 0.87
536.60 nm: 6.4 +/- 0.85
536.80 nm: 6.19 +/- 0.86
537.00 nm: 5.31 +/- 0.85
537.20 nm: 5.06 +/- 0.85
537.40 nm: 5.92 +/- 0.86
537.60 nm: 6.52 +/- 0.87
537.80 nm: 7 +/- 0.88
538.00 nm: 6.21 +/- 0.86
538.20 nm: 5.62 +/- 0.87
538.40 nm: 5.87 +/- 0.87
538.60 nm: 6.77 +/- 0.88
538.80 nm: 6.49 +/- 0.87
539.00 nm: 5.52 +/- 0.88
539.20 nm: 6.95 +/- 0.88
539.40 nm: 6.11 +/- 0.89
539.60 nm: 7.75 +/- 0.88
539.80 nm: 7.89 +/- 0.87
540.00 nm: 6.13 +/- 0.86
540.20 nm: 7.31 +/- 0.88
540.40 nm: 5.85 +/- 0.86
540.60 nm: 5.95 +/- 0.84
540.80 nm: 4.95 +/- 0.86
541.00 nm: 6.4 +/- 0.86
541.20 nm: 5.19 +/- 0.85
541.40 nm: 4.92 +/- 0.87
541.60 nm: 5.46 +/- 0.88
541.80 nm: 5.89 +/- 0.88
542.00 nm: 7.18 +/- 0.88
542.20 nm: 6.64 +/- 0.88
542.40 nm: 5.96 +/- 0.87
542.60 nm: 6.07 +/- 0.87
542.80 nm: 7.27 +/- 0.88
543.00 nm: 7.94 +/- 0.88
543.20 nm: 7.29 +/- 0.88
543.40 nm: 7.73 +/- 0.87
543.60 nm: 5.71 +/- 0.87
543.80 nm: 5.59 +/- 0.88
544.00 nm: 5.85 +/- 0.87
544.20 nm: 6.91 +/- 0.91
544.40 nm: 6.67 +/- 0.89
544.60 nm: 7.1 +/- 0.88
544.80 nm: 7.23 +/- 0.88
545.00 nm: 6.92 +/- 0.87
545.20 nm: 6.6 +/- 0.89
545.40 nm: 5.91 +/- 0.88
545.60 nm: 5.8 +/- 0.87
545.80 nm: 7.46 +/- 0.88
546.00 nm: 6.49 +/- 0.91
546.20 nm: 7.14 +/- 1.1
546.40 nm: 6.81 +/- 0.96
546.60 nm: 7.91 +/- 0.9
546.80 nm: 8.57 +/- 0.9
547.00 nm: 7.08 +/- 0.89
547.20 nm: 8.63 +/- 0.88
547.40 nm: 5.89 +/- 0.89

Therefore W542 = 0.11 nm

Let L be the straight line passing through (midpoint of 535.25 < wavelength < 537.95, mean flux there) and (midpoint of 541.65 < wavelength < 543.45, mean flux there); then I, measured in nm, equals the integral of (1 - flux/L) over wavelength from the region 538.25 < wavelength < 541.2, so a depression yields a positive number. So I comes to 0.04 nm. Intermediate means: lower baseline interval 6.04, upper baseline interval 6.82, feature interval 6.37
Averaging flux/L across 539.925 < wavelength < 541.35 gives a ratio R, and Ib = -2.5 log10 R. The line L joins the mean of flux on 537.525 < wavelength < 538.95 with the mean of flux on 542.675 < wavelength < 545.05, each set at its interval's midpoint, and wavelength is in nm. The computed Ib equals 0.11 mag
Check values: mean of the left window 6.32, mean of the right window 6.84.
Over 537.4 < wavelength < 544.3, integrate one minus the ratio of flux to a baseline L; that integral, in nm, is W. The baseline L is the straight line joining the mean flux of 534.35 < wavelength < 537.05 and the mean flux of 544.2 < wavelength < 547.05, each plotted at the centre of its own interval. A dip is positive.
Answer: 0.087 nm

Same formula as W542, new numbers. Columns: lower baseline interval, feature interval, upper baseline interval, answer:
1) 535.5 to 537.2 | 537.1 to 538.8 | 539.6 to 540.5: 0.05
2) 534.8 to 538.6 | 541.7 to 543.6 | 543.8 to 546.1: -0.11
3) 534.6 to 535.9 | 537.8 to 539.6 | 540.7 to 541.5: -0.24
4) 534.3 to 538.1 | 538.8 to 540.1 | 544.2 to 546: -0.10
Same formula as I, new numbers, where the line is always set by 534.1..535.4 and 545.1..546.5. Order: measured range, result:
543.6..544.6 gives 0.026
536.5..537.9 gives -0.048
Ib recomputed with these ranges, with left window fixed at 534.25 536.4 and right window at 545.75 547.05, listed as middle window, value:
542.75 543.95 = 0.01 mag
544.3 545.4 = 0.05 mag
